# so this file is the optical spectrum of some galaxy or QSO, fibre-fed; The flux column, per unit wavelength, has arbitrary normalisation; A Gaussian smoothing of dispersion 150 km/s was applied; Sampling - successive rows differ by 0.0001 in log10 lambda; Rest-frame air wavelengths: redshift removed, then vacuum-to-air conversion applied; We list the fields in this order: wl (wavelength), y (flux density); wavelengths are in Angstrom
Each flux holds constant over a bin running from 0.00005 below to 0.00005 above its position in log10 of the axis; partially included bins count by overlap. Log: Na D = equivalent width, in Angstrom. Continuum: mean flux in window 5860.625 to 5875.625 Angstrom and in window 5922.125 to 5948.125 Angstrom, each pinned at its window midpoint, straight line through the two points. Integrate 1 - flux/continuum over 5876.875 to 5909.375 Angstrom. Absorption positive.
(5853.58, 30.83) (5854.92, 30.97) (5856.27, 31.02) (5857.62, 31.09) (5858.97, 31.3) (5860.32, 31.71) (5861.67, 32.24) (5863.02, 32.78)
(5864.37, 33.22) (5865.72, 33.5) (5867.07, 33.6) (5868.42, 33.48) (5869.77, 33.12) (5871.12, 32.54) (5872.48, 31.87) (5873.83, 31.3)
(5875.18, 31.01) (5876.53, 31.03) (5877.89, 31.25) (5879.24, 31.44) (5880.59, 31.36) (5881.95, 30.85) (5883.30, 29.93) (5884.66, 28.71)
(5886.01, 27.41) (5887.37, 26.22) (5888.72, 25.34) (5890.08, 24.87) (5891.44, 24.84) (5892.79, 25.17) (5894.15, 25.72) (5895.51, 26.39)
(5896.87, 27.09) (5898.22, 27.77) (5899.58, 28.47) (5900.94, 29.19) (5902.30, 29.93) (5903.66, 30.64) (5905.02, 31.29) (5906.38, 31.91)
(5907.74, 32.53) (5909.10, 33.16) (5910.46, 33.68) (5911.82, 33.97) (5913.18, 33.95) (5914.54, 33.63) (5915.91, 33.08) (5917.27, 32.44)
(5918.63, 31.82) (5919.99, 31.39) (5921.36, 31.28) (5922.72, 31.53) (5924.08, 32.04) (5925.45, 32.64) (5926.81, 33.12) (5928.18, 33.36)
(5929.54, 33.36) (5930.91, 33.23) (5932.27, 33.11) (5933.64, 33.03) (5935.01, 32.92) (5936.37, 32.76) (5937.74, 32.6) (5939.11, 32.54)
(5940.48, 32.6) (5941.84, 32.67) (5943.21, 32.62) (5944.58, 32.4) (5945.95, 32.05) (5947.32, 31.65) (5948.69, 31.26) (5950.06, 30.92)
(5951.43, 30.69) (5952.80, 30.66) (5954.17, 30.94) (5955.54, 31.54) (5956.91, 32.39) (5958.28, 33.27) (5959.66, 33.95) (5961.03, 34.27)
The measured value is 3.8 Angstrom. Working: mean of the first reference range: 32.6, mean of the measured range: 28.8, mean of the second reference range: 32.6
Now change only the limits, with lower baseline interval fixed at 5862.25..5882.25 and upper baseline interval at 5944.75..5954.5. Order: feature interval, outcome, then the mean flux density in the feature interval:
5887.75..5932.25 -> 1.55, 30.6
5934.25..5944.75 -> -0.43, 32.7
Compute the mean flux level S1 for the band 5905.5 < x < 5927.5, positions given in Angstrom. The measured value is 32.6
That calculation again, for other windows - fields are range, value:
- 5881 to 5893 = 27.2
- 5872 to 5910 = 29.2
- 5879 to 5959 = 31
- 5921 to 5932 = 32.7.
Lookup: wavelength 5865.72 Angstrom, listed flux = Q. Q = 33.5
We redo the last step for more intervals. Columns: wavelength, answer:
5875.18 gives 31.01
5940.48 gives 32.6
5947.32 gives 31.65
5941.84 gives 32.67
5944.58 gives 32.4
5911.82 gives 33.97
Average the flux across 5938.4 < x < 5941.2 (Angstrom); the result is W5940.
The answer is 32.6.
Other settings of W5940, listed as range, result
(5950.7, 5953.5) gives 30.7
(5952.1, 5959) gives 31.8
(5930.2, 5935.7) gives 33.1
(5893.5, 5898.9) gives 26.8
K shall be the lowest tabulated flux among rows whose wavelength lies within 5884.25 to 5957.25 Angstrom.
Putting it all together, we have 24.84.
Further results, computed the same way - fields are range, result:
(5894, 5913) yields 25.72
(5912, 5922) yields 31.28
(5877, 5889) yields 25.34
